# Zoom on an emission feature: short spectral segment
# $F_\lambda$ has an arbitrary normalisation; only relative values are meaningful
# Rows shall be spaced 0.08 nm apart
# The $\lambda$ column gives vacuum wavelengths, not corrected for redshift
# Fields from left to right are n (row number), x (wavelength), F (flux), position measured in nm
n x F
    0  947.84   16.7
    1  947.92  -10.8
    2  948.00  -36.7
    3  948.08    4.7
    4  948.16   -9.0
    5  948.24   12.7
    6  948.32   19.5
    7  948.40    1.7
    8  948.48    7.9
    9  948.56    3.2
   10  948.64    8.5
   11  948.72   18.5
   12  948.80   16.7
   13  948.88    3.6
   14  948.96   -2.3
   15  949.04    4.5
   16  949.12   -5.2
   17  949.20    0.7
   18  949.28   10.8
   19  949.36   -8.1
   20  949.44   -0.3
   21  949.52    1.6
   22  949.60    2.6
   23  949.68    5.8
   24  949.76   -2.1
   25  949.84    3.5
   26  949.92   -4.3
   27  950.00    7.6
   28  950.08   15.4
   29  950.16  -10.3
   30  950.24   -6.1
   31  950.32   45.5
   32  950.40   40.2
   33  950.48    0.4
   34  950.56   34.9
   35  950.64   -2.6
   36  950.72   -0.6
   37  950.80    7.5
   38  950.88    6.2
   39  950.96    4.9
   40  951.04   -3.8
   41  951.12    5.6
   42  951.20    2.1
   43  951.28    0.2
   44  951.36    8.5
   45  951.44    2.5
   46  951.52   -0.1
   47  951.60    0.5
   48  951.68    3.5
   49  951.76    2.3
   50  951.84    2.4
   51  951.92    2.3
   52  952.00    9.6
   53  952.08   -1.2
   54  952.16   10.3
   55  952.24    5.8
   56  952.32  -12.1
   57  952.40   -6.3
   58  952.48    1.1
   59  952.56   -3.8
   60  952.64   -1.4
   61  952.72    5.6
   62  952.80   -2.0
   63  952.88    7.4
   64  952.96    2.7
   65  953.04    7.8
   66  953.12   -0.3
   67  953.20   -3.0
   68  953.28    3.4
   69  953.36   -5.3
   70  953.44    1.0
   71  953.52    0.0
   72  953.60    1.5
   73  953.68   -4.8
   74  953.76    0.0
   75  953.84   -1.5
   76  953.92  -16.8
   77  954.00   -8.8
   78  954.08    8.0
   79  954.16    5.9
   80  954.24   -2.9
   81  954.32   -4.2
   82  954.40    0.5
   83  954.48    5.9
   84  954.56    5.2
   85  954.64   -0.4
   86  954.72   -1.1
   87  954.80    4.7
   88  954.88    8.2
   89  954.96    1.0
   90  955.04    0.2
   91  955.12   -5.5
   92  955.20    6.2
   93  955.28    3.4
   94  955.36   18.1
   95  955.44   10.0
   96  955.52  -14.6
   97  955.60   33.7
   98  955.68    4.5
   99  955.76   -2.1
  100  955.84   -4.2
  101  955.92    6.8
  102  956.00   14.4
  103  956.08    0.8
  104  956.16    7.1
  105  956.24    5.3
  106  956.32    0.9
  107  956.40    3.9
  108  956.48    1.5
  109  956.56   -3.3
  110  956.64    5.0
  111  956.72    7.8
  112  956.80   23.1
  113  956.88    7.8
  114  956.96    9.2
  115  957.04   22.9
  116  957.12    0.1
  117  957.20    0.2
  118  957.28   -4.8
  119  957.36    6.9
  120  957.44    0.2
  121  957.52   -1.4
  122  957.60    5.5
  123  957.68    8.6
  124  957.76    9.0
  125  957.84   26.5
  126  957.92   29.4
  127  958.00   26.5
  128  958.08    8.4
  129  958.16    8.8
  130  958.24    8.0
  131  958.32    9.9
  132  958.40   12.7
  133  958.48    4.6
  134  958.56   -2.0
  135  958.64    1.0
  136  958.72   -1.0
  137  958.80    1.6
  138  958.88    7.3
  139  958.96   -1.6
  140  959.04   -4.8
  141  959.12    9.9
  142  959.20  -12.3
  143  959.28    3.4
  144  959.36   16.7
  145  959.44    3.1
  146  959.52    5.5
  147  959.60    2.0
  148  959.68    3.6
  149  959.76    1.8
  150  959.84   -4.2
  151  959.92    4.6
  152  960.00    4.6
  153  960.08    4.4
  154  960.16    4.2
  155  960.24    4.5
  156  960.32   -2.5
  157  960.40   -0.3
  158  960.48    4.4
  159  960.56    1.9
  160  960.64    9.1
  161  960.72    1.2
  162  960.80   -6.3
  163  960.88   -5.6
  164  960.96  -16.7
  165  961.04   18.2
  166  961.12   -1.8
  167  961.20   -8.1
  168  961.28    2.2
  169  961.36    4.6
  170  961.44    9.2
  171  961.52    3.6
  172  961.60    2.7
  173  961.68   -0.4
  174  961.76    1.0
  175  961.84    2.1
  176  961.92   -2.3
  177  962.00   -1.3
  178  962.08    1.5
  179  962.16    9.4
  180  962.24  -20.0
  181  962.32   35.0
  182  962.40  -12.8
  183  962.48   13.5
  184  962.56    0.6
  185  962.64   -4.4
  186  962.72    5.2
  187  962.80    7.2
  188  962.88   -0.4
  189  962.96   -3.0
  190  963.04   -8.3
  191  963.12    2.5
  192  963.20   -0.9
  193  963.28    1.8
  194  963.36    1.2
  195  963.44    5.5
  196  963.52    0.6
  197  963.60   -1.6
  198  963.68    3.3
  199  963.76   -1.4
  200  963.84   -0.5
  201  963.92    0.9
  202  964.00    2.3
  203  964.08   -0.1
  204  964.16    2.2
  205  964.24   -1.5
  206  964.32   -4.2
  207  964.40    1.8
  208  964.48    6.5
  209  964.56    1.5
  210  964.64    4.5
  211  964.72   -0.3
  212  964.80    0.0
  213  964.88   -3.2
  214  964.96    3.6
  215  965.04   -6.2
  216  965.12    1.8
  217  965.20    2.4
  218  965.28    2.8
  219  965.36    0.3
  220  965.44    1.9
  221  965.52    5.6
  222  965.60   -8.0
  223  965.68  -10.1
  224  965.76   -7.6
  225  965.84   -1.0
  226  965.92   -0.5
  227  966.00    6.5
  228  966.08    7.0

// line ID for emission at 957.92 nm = [O III] 5007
